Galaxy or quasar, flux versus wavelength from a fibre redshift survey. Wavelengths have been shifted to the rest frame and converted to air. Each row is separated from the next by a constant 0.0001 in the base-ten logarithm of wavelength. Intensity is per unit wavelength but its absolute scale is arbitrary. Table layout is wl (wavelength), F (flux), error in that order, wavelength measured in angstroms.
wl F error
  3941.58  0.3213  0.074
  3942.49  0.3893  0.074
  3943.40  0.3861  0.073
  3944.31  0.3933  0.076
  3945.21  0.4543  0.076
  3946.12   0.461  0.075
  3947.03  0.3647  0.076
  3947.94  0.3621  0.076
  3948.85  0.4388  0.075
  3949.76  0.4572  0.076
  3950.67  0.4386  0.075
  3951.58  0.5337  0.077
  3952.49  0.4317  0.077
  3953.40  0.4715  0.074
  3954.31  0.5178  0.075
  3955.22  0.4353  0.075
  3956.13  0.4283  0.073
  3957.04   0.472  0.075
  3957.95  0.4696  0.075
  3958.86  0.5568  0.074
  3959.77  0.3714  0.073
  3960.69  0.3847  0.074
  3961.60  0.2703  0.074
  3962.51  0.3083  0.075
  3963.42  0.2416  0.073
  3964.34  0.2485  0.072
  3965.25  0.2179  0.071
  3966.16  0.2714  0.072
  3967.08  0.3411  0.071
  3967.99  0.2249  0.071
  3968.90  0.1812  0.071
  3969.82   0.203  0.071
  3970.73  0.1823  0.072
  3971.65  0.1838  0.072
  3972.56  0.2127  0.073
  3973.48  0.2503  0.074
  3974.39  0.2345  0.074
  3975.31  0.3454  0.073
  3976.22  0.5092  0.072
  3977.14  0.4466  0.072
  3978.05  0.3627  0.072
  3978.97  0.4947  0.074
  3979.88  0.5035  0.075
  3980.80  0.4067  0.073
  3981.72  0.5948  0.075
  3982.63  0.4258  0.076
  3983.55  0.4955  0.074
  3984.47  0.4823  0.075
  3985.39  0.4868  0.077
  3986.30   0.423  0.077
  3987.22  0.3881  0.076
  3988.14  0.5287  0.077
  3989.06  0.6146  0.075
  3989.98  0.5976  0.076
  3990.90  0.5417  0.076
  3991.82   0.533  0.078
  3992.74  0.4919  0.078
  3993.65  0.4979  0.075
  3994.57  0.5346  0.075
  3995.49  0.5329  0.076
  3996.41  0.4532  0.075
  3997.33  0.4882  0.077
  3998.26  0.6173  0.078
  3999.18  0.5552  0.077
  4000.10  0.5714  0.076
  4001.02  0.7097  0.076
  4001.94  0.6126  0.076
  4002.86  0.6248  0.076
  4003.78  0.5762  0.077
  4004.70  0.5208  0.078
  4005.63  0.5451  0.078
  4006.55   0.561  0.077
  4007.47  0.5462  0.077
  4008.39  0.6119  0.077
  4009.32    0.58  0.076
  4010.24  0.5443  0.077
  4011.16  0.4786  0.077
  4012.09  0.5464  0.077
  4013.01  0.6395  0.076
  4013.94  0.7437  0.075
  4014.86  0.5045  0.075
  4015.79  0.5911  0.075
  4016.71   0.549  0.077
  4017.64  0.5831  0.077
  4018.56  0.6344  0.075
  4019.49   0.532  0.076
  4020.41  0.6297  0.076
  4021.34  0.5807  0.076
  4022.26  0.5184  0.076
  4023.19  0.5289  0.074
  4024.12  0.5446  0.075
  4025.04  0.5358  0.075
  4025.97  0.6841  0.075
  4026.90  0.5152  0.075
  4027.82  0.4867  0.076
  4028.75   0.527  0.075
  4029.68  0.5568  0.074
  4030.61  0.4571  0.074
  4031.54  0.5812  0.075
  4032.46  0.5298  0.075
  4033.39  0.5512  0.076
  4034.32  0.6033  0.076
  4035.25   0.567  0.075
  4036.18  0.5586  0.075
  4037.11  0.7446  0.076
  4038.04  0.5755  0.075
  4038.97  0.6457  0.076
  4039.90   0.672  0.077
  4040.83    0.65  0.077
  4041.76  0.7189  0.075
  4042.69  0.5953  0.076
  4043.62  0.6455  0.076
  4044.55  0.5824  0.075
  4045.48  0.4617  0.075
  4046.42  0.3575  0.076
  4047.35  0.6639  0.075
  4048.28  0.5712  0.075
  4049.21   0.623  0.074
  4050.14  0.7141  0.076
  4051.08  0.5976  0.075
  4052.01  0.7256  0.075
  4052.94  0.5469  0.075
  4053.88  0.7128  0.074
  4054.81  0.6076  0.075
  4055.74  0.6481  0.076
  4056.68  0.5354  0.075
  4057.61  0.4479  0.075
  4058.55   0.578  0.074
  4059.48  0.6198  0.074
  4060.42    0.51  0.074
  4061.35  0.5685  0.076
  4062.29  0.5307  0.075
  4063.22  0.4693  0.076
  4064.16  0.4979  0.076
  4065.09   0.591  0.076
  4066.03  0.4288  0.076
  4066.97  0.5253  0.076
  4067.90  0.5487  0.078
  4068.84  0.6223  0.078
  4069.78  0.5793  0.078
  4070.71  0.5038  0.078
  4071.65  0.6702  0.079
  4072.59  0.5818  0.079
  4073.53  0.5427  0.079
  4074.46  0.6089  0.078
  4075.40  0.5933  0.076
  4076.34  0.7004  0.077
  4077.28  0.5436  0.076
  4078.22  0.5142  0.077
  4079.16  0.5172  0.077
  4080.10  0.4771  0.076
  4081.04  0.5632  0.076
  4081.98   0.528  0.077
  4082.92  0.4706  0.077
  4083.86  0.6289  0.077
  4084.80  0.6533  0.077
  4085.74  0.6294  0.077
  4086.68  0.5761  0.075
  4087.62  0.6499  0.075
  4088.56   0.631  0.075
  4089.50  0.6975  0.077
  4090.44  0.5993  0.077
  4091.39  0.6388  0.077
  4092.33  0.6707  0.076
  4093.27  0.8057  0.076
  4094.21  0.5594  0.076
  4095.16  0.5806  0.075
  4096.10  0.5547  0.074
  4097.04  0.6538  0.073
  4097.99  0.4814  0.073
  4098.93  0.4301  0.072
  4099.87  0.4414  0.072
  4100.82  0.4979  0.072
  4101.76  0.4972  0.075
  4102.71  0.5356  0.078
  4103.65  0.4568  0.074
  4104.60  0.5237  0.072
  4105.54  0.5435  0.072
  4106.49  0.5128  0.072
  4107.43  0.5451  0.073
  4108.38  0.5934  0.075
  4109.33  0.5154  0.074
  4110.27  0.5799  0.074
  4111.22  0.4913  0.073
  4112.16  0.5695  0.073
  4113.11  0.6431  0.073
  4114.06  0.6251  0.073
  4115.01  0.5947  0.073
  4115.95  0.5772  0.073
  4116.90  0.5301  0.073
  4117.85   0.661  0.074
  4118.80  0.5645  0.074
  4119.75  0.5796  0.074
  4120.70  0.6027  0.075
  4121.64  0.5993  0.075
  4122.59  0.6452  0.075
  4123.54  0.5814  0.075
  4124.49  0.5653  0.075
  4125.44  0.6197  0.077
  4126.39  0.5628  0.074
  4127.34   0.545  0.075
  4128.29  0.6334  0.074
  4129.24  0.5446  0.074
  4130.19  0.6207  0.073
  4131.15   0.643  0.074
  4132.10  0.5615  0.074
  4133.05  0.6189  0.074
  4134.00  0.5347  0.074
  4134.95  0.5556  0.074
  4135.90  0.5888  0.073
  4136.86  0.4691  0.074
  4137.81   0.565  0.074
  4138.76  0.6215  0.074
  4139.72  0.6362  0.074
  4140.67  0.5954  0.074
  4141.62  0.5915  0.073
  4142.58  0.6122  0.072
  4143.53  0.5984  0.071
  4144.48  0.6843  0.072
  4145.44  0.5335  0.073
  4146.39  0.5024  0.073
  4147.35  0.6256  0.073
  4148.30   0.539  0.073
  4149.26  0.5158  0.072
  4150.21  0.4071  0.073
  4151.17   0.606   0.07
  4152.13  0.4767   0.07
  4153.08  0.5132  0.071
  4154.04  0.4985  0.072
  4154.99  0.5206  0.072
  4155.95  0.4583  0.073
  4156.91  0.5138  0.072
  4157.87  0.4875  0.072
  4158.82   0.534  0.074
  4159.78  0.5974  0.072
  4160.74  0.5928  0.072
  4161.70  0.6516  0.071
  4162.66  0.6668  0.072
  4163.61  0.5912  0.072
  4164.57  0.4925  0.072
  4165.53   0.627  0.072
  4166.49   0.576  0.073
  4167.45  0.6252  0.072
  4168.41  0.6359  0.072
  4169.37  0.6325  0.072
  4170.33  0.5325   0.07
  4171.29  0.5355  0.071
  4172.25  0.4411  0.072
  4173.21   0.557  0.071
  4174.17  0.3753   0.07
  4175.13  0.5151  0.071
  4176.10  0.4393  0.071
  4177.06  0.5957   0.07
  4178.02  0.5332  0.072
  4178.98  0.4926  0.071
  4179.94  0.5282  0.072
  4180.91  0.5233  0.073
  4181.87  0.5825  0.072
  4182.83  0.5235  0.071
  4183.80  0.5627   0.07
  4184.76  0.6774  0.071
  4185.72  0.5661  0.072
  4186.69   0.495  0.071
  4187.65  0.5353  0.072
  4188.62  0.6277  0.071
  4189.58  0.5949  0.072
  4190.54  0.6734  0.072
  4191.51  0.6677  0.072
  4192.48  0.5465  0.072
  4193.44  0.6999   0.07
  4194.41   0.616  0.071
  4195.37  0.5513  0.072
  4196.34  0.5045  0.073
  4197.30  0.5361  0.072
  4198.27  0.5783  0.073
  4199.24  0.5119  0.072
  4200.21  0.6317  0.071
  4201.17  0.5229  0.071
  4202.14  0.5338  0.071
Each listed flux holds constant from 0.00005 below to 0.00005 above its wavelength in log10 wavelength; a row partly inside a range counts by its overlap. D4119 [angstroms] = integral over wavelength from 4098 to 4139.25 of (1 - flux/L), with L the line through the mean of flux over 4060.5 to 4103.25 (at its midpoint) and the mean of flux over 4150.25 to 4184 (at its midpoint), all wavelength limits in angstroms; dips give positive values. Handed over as -0.38 angstroms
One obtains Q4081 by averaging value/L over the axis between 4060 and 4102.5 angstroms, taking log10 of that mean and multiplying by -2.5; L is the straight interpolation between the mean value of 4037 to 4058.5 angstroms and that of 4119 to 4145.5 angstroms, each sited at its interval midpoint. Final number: 0.061 mag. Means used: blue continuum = 0.608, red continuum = 0.59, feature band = 0.568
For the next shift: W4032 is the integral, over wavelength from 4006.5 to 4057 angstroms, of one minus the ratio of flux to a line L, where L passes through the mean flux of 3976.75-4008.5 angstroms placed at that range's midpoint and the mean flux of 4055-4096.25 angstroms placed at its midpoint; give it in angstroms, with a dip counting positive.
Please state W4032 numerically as -3.3 angstroms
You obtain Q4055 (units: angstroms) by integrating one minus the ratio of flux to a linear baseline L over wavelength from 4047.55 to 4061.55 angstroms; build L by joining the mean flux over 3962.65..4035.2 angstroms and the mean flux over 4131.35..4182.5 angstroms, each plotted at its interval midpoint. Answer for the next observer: -2.5 angstroms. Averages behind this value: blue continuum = 0.487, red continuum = 0.553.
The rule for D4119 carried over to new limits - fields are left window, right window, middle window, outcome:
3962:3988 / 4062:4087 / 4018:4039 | -4.8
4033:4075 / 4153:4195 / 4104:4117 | 0.3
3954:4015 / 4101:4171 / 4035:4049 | -2.9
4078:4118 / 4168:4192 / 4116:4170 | -1.3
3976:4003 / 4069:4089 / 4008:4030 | -1.3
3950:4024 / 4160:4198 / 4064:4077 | -1.5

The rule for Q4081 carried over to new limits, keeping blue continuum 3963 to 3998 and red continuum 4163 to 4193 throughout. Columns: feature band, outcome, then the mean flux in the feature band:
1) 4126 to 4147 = -0.11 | 0.583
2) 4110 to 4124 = -0.16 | 0.59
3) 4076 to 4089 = -0.19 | 0.576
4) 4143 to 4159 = 0.01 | 0.531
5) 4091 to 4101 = -0.17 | 0.576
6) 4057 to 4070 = -0.15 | 0.536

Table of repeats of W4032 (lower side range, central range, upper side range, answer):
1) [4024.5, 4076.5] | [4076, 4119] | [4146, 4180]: -0.6 angstroms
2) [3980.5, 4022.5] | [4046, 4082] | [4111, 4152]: -0.3 angstroms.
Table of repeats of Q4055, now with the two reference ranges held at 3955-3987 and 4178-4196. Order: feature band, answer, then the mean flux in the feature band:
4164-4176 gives 0.4 angstroms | 0.542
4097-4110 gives -0.5 angstroms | 0.513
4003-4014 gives -4.7 angstroms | 0.57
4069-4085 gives -3.4 angstroms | 0.569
